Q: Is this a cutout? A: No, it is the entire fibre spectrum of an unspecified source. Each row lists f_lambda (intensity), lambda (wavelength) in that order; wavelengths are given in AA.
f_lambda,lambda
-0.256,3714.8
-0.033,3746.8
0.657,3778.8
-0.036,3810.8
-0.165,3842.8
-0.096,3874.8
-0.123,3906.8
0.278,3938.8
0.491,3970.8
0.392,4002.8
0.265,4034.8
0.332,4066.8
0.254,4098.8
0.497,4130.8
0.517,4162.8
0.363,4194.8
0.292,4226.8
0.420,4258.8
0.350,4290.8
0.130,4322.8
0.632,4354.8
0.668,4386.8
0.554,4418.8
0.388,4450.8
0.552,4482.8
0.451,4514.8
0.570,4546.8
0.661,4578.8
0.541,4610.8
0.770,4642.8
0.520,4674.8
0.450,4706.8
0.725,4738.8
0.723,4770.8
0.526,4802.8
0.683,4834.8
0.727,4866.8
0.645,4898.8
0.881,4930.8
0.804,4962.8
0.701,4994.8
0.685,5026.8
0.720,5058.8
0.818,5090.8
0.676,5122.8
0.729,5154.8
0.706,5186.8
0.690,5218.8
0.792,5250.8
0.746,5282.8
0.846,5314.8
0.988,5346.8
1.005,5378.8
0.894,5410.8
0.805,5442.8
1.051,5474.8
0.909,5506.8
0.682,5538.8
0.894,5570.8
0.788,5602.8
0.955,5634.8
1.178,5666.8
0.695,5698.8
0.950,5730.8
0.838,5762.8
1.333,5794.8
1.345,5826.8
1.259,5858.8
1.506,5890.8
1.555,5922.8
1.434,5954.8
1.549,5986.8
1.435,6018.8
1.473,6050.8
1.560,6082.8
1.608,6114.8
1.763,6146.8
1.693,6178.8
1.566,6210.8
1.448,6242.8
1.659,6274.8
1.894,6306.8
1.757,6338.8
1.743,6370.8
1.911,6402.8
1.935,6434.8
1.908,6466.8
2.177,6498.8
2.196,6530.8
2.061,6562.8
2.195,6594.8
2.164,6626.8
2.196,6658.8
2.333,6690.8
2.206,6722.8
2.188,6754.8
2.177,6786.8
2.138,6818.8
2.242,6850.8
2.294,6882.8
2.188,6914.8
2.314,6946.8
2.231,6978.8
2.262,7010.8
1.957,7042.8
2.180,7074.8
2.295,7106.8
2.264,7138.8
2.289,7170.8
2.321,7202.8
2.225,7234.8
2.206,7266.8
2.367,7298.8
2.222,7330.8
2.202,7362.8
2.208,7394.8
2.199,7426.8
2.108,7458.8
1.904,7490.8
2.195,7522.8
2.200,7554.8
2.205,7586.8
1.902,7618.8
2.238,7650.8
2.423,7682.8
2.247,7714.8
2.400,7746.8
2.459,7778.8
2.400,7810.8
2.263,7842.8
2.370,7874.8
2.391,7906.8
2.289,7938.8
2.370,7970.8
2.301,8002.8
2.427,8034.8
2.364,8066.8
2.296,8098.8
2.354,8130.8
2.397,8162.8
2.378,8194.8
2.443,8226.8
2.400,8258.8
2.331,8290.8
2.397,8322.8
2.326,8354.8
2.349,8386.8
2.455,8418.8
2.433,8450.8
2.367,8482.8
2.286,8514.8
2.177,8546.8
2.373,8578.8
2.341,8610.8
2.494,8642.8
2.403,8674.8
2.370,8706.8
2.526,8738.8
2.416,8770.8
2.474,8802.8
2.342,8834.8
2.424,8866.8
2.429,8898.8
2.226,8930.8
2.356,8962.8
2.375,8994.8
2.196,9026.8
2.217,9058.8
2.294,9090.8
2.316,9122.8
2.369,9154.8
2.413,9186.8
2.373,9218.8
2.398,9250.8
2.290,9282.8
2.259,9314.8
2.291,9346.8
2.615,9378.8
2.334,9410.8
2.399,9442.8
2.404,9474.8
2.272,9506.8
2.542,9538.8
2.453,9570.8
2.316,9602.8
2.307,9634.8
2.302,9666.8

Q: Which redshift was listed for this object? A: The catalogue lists 0.45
